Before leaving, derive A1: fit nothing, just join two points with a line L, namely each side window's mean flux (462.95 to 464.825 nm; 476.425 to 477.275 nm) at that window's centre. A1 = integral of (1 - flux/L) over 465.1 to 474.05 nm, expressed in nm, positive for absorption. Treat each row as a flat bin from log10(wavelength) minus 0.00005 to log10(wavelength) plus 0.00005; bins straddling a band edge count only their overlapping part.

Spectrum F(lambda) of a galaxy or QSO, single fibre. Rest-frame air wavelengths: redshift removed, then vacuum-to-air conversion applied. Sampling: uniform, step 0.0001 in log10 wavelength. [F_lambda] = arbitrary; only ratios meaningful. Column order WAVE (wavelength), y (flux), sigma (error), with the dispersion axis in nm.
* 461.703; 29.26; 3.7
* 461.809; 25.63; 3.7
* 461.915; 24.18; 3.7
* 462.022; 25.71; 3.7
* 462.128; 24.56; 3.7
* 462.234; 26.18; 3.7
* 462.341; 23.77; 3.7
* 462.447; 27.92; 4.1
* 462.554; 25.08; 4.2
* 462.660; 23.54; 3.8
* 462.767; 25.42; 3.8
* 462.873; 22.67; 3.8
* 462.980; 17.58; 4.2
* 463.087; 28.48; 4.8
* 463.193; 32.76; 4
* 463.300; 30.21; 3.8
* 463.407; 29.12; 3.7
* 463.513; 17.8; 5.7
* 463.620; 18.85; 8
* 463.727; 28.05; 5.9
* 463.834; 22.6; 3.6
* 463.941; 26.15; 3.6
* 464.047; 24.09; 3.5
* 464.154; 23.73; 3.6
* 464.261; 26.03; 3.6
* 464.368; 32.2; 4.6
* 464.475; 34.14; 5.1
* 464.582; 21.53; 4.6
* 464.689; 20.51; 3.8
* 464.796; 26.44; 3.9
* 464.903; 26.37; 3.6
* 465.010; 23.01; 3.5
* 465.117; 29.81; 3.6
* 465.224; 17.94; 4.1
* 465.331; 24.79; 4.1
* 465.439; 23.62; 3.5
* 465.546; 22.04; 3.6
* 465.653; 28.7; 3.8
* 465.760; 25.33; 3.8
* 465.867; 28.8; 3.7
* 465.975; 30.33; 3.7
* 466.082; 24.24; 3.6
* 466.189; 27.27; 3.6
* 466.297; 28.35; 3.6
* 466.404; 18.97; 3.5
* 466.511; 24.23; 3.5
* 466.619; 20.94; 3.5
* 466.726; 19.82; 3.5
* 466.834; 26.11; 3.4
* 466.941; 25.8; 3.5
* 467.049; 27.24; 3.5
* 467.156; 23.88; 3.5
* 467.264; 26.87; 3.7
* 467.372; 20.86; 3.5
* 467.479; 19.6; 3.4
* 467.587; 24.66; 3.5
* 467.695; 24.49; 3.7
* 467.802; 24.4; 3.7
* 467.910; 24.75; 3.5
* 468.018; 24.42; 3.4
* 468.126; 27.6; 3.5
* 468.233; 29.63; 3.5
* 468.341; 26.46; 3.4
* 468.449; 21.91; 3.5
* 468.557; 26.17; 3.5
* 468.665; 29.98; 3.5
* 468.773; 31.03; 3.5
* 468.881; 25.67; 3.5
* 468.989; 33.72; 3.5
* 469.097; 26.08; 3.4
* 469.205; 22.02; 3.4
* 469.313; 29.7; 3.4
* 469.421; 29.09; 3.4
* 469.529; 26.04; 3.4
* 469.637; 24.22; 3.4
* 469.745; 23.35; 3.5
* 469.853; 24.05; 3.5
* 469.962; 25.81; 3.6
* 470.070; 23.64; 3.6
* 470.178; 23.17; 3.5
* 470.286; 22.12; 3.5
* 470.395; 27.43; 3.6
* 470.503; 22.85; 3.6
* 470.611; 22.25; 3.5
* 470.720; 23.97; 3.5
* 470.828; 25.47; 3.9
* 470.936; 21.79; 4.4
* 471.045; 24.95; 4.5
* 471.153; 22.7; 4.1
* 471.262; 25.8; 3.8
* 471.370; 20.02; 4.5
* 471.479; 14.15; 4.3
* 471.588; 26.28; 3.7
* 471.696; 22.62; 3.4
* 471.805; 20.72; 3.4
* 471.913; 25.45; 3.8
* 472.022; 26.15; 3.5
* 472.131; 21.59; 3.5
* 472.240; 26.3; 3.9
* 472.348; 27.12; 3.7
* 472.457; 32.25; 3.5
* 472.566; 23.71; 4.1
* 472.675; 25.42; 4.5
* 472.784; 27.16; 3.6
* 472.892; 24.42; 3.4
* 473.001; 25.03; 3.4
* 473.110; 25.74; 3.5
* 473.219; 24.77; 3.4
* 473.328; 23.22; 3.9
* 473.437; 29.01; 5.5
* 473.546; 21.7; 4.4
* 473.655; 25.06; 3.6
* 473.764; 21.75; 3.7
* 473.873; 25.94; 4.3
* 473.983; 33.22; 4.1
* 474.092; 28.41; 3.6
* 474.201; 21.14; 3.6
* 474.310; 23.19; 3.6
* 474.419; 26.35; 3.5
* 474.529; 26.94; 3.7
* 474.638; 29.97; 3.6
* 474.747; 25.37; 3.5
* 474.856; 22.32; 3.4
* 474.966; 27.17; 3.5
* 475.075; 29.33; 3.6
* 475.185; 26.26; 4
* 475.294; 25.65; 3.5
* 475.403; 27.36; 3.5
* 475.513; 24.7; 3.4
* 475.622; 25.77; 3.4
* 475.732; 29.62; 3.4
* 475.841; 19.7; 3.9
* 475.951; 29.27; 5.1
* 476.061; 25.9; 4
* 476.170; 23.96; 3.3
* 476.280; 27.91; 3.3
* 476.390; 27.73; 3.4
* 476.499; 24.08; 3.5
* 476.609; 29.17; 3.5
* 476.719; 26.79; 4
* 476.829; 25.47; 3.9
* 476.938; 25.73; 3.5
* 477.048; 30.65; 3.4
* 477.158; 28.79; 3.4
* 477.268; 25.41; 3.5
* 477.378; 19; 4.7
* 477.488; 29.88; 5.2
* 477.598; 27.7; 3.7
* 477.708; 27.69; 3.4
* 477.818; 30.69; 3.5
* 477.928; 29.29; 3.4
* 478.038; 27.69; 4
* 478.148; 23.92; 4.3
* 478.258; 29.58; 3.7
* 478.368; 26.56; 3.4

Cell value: 0.44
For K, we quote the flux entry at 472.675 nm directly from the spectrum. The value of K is 25.42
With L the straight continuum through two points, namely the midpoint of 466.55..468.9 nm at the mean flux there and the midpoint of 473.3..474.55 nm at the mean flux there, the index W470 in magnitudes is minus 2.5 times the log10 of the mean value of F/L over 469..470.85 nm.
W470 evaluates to 0.01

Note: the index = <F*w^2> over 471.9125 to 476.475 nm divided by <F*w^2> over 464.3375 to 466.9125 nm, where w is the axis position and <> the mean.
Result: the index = 1.07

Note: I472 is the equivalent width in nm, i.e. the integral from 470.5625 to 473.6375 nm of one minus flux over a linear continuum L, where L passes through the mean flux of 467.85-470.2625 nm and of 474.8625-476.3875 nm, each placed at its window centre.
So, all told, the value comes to 0.23 nm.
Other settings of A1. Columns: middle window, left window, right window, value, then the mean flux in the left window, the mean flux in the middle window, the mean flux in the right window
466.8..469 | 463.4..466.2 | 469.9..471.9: -0.15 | 25.2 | 25.8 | 23.1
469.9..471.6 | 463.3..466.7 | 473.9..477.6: 0.17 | 25.1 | 23.2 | 26.4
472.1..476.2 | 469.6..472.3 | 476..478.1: -0.09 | 23.5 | 25.9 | 27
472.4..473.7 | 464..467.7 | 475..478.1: 0.03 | 24.9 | 25.6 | 26.8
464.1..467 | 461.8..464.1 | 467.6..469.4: 0.07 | 25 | 25.2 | 26.7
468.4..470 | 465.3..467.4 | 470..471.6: -0.19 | 25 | 26.6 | 23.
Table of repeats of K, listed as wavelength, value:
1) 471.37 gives 20.02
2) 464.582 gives 21.53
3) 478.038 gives 27.69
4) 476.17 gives 23.96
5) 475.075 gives 29.33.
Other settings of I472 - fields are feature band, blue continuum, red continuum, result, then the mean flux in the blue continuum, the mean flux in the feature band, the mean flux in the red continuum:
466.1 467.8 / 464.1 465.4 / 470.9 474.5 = 0.088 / 25.5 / 24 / 24.7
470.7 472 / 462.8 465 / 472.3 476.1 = 0.149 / 25.4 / 22.9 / 26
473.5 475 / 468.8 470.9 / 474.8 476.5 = 0.018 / 25.3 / 25.6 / 26.1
